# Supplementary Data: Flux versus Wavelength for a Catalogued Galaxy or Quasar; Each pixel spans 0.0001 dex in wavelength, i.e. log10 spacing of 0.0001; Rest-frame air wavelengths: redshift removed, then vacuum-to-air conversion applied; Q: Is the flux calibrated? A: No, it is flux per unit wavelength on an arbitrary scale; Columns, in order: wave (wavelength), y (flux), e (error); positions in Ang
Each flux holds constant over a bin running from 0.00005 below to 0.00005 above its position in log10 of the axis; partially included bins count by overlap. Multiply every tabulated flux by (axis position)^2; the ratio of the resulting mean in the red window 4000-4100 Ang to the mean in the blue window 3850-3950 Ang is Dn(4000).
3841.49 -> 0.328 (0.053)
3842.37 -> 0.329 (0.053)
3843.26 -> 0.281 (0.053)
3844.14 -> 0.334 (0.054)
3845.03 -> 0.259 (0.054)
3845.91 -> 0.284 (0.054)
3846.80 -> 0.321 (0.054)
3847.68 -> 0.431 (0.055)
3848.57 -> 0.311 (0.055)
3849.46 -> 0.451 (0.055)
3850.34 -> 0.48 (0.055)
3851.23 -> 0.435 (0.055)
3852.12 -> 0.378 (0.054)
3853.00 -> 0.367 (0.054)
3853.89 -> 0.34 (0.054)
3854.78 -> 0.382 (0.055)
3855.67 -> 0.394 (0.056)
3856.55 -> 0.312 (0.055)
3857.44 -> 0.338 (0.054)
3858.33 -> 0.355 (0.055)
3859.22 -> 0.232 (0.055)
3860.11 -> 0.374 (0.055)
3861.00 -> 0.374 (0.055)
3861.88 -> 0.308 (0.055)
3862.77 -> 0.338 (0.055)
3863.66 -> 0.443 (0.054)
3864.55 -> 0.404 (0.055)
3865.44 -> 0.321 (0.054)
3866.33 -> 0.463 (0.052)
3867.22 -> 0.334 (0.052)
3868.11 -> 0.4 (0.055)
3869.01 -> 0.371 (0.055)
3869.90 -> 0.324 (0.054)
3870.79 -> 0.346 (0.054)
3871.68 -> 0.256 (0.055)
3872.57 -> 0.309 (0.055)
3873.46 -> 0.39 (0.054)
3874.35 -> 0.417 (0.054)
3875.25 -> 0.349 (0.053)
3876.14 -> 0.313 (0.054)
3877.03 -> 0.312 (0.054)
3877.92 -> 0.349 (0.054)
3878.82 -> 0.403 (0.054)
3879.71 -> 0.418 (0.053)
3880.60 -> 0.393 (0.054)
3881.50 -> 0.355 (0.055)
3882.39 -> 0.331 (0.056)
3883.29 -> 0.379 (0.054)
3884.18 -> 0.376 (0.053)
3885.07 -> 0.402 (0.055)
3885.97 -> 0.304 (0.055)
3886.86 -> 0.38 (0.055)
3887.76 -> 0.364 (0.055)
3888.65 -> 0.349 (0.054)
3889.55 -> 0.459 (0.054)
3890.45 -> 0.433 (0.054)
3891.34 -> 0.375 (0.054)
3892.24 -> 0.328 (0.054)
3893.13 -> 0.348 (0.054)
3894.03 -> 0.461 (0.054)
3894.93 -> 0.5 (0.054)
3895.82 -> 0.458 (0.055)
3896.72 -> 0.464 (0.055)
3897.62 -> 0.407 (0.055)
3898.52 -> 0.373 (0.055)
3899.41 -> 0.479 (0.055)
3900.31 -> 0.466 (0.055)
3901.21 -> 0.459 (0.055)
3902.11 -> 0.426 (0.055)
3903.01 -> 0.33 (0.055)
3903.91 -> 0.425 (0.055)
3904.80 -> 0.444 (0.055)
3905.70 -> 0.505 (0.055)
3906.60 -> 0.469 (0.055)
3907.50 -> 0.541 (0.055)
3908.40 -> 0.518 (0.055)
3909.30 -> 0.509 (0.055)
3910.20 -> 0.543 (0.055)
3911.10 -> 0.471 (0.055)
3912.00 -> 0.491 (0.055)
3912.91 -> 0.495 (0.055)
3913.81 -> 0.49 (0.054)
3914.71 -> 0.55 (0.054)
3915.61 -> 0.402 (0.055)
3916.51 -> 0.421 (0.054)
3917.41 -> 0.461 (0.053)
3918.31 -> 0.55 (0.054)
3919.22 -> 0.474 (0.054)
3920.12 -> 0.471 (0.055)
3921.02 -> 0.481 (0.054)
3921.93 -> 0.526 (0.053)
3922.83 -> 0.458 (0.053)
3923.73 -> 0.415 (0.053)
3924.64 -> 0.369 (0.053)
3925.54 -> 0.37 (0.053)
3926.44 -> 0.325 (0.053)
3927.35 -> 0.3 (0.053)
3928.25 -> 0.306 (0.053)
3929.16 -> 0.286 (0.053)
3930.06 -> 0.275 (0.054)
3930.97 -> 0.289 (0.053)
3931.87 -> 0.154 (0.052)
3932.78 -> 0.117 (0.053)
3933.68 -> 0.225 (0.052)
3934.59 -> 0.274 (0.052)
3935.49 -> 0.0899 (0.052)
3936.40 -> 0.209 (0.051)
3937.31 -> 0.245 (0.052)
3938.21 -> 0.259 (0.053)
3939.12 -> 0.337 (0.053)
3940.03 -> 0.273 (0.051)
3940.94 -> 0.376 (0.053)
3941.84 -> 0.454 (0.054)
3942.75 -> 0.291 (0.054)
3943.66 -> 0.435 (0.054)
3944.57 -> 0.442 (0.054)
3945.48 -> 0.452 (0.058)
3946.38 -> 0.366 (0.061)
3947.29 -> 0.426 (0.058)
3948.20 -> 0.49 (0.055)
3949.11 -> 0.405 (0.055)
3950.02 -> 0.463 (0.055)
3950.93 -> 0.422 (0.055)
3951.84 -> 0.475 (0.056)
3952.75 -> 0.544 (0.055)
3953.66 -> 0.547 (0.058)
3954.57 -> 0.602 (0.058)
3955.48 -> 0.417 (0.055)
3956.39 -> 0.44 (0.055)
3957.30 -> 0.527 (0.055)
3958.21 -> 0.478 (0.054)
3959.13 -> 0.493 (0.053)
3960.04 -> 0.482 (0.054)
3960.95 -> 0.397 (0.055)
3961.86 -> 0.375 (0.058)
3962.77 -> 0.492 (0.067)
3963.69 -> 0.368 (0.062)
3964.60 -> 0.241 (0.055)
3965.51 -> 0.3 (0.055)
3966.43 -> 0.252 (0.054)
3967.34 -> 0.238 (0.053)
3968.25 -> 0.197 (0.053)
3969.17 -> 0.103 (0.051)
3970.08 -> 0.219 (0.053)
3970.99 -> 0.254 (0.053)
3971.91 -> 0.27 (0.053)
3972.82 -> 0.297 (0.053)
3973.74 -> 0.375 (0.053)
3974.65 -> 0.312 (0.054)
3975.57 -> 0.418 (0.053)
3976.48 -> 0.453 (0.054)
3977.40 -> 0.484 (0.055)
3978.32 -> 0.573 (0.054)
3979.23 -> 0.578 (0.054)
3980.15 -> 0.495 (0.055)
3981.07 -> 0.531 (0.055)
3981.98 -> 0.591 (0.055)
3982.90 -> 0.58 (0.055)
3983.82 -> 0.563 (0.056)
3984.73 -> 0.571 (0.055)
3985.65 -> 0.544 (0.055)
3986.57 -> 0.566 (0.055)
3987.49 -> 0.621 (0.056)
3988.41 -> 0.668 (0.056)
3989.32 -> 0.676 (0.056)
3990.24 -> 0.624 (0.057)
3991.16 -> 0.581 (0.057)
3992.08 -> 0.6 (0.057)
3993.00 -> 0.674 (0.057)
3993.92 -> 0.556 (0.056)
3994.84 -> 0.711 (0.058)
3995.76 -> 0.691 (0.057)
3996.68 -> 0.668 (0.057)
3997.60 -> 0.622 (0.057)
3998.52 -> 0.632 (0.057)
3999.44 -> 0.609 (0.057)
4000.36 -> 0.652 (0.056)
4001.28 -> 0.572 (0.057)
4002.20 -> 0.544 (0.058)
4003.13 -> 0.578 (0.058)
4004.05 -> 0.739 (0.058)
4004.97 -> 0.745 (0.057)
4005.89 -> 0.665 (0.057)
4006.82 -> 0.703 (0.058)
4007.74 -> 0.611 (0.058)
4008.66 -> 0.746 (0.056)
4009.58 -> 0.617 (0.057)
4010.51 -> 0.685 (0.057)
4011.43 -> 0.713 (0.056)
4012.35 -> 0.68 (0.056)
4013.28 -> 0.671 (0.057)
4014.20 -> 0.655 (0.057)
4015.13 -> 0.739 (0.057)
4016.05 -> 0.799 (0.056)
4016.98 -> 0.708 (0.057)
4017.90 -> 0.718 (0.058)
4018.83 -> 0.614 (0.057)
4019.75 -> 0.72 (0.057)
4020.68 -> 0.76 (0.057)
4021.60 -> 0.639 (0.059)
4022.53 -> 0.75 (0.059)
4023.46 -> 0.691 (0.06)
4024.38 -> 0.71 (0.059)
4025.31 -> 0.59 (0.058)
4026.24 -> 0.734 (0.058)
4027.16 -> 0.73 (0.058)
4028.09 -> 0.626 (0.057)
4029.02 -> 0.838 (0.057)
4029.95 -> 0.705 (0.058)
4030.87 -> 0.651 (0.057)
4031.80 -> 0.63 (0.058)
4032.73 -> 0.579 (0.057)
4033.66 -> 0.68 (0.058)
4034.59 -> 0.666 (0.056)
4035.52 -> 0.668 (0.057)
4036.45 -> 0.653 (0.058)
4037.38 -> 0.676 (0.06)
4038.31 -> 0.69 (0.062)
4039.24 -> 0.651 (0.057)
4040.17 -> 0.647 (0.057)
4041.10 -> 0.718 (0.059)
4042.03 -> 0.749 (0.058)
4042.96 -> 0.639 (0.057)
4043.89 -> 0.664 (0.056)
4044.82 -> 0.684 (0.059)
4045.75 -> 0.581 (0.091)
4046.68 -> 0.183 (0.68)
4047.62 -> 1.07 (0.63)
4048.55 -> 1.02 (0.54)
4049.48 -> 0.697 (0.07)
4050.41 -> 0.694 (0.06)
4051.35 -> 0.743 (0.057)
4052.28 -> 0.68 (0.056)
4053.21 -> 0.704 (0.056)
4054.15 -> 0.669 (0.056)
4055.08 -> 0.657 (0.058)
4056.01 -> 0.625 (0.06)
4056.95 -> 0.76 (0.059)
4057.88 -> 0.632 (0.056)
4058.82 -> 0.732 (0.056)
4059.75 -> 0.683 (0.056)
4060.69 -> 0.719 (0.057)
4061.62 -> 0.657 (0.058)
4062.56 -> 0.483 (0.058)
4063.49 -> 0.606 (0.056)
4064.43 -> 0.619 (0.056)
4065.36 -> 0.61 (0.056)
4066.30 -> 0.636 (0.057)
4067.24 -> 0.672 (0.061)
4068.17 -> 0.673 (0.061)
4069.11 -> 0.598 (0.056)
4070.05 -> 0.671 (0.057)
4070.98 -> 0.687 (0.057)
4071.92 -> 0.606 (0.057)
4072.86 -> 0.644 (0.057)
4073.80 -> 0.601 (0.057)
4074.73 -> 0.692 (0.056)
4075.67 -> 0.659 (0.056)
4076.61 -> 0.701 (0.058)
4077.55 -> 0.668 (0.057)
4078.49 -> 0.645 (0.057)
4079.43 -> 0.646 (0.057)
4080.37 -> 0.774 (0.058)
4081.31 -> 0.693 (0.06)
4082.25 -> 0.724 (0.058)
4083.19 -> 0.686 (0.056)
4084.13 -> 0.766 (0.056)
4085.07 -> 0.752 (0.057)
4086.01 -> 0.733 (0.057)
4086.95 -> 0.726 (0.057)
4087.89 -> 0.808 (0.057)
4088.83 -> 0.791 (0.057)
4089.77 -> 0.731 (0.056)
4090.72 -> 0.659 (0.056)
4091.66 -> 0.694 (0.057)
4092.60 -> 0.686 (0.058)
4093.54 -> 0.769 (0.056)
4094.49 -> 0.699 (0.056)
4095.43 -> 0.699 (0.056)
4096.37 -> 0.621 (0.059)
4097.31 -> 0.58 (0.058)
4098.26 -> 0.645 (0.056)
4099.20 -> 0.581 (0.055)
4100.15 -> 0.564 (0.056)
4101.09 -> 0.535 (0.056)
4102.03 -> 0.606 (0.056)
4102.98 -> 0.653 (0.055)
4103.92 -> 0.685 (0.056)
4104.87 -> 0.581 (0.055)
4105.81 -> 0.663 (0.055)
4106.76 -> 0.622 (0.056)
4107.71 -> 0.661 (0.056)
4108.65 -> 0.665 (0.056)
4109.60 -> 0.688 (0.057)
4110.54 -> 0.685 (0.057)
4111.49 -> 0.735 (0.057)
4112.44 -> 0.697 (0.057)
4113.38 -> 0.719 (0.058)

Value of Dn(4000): 1.9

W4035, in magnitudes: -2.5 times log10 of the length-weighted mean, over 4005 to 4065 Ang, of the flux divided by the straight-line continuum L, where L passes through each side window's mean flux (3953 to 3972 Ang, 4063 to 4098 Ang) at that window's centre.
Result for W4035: -0.22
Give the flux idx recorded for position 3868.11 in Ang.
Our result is 0.4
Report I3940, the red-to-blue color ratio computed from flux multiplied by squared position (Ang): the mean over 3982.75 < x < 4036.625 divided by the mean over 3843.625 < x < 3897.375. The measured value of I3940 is 1.92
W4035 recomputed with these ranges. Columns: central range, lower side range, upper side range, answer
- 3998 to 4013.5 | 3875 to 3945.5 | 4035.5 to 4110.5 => -0.180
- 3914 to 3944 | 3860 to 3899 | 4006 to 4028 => 0.361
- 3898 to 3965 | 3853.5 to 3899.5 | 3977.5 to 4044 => 0.180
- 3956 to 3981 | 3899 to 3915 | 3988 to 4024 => 0.497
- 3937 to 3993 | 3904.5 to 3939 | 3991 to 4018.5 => 0.213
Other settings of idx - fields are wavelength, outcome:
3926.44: 0.325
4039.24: 0.651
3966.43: 0.252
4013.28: 0.671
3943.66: 0.435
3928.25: 0.306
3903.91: 0.425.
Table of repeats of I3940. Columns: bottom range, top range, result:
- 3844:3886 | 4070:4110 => 2.09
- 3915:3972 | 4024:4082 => 1.93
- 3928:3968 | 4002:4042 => 1.95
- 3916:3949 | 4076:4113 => 2.09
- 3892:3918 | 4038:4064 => 1.60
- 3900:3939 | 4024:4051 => 1.85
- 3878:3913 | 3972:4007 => 1.42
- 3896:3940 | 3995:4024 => 1.80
